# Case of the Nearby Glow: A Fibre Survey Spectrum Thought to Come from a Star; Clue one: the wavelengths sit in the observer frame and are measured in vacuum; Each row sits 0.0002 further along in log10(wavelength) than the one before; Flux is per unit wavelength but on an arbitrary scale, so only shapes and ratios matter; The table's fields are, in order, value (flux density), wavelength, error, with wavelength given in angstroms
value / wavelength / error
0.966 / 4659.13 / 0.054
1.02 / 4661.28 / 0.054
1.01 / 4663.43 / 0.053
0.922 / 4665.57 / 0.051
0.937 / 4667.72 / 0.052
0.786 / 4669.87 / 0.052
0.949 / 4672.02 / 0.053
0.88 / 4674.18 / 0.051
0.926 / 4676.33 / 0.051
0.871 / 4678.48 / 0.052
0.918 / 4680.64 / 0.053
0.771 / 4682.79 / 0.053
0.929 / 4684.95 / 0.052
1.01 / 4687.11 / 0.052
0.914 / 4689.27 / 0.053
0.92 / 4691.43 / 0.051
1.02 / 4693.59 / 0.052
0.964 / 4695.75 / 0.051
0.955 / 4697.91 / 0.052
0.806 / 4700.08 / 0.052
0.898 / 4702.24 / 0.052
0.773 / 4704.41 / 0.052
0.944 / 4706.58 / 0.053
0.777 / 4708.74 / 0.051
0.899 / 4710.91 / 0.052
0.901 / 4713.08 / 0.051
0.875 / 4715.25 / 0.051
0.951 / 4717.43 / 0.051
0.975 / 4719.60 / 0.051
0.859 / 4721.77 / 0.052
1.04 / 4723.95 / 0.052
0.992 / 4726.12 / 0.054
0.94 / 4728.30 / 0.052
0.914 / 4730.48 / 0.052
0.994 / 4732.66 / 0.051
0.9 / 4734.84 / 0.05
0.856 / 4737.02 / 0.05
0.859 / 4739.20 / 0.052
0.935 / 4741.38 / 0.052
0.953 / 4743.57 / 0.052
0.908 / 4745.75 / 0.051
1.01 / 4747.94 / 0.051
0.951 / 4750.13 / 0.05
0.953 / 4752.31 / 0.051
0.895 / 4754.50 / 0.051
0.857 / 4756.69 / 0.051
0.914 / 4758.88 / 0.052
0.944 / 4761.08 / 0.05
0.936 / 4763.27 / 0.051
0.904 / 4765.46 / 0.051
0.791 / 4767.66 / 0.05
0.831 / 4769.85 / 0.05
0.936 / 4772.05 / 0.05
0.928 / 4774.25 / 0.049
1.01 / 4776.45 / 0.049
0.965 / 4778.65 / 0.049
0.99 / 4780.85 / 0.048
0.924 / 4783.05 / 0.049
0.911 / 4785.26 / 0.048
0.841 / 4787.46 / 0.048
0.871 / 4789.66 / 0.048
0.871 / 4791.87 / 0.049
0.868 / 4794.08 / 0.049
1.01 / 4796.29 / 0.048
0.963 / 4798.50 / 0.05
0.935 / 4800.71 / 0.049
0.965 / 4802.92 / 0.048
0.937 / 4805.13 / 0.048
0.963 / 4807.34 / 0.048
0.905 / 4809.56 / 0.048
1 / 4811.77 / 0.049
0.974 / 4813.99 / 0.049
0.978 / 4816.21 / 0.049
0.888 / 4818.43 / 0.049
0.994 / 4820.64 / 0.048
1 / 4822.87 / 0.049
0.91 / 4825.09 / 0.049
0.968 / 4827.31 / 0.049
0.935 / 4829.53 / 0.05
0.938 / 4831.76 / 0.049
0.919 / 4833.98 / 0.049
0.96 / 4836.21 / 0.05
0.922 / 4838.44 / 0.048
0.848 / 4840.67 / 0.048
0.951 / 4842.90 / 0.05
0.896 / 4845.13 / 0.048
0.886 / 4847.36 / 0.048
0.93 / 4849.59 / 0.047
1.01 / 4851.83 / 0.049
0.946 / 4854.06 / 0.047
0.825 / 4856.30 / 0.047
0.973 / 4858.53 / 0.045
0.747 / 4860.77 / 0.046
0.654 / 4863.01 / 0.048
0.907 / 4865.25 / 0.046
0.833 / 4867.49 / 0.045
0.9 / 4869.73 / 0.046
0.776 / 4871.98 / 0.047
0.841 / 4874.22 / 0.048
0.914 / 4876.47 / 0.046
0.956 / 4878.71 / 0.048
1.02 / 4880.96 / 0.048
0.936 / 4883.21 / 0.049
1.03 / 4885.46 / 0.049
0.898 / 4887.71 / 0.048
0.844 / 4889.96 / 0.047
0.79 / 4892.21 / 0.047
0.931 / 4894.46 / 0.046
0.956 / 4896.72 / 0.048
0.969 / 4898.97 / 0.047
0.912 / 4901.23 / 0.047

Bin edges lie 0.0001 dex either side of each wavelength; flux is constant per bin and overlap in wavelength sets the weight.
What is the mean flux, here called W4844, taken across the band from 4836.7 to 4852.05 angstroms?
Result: 0.917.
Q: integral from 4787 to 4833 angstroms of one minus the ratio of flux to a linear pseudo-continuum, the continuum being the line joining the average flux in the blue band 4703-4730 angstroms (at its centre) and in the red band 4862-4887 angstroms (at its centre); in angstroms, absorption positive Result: -2.2 angstroms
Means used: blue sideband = 0.91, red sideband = 0.889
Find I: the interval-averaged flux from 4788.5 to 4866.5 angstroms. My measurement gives 0.921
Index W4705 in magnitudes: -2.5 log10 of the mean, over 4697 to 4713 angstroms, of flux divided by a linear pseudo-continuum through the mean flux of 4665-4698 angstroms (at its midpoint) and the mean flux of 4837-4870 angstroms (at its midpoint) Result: 0.06 mag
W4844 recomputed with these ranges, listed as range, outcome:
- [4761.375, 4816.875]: 0.928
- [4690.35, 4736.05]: 0.919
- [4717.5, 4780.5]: 0.928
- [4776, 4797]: 0.922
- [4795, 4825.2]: 0.96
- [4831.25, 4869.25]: 0.89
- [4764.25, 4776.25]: 0.888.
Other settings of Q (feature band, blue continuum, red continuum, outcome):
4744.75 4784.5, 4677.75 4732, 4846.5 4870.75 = -1.19 angstroms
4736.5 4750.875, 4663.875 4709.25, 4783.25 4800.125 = -0.35 angstroms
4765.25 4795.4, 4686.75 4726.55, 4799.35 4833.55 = 1.18 angstroms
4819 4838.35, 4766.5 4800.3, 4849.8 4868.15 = -1.40 angstroms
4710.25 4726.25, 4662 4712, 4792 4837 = -0.33 angstroms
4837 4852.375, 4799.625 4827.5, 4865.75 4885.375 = 0.19 angstroms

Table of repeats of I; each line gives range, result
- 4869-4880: 0.878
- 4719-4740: 0.933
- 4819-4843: 0.939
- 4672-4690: 0.905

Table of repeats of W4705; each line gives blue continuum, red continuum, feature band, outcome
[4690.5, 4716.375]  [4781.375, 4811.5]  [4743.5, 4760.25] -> -0.023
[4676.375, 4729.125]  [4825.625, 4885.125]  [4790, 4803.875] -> -0.030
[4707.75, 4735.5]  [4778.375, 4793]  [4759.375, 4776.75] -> 0.008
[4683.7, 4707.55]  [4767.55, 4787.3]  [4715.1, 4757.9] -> -0.012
